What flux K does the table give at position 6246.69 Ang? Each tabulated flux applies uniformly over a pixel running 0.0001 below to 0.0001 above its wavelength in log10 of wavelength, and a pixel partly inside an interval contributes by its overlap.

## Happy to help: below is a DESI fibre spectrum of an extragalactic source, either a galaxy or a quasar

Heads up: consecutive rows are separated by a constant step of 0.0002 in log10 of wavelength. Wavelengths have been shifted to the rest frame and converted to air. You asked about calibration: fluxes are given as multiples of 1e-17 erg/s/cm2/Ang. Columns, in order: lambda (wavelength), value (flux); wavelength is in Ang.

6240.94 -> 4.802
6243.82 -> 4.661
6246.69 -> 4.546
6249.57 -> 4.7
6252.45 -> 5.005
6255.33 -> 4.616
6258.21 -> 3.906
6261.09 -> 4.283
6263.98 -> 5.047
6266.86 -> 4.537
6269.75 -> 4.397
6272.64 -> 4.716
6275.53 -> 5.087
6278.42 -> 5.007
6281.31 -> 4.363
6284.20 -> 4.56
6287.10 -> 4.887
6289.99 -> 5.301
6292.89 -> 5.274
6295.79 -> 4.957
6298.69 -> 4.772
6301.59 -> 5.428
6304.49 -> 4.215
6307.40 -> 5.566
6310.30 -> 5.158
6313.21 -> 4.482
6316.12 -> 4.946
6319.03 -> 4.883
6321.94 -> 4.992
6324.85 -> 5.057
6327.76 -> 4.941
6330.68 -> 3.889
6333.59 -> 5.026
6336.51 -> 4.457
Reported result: 4.546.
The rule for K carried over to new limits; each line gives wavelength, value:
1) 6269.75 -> 4.397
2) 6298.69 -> 4.772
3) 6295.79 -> 4.957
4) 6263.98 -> 5.047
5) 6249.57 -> 4.7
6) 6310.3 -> 5.158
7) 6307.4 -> 5.566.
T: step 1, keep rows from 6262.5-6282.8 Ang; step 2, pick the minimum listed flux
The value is 4.363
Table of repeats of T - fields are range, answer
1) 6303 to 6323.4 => 4.215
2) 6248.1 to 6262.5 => 3.906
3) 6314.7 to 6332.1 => 3.889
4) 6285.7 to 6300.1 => 4.772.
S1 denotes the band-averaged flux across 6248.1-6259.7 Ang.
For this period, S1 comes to 4.56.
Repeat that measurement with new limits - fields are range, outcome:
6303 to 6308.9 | 4.9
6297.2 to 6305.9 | 4.81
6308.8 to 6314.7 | 4.83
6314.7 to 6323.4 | 4.94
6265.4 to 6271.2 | 4.47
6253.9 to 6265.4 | 4.46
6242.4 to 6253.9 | 4.73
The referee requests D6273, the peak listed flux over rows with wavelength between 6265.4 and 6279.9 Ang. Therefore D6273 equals 5.087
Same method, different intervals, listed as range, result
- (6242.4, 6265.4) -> 5.047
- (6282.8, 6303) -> 5.428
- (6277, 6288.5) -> 5.007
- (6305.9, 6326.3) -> 5.566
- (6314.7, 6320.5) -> 4.946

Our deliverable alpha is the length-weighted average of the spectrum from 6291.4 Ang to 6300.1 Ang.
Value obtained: 5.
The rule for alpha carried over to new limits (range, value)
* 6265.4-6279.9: 4.75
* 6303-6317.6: 4.87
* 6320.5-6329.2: 5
